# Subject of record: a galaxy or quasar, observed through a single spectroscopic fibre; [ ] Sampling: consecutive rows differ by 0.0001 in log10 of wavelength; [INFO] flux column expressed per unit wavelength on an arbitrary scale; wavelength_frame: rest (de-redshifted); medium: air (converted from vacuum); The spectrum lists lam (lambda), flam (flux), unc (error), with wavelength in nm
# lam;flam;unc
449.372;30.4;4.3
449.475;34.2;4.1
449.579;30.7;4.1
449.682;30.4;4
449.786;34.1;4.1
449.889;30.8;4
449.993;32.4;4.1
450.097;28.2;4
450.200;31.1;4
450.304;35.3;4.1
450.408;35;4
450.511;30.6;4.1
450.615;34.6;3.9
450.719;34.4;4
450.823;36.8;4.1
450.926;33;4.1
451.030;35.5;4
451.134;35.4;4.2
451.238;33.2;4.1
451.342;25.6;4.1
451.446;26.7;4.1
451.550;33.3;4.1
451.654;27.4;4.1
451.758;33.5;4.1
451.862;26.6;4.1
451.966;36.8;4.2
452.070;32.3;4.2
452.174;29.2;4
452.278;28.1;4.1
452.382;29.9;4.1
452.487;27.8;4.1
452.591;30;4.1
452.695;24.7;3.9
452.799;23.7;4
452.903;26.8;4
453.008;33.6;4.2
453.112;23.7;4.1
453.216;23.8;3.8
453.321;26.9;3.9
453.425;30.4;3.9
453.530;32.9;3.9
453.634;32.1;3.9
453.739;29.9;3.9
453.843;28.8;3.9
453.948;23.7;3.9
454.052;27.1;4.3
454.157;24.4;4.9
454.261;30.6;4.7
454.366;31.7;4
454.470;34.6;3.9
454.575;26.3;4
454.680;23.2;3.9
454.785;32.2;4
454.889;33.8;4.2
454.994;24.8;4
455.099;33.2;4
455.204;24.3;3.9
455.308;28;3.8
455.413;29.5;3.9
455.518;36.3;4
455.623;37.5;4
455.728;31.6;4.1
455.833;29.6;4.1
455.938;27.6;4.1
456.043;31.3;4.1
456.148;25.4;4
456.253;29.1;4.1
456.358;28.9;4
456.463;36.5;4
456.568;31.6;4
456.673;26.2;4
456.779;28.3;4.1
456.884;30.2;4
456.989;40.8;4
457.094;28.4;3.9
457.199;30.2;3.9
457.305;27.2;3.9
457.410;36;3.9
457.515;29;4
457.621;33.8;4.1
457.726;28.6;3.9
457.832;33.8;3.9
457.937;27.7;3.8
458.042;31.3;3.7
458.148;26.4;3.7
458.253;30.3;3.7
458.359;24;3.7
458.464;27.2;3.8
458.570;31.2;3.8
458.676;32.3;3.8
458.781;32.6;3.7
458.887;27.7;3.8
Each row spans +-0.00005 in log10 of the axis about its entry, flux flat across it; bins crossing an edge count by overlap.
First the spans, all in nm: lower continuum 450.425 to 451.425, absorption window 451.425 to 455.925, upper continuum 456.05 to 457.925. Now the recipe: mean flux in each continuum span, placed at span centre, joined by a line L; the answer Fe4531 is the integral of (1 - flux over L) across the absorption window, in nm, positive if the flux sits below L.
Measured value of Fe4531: 0.38 nm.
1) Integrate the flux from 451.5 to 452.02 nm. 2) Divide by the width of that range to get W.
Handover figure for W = 31.5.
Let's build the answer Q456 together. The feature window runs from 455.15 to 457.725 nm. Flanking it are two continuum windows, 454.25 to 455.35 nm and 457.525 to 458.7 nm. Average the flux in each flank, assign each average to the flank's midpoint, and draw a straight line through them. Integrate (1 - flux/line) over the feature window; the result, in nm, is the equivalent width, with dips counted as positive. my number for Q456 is -0.11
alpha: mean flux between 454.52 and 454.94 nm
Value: 28.9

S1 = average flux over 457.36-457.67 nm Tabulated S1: 32.9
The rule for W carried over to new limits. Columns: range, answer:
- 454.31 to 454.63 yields 30.8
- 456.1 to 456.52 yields 30.1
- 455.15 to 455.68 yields 31.1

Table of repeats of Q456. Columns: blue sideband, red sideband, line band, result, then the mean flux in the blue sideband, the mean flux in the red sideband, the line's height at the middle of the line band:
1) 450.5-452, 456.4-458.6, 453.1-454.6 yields 0.13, 32.2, 30.4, 31.5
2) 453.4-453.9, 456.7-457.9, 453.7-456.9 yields 0.15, 30.7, 31.3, 31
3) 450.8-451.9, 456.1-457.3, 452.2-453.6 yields 0.14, 31.5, 30.4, 31.2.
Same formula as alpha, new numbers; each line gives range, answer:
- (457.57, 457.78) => 31.2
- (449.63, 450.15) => 31.2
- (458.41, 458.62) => 29.1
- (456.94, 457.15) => 34.5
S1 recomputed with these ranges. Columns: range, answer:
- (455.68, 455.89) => 30.5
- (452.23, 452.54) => 28.6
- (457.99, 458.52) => 27.8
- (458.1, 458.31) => 28.3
